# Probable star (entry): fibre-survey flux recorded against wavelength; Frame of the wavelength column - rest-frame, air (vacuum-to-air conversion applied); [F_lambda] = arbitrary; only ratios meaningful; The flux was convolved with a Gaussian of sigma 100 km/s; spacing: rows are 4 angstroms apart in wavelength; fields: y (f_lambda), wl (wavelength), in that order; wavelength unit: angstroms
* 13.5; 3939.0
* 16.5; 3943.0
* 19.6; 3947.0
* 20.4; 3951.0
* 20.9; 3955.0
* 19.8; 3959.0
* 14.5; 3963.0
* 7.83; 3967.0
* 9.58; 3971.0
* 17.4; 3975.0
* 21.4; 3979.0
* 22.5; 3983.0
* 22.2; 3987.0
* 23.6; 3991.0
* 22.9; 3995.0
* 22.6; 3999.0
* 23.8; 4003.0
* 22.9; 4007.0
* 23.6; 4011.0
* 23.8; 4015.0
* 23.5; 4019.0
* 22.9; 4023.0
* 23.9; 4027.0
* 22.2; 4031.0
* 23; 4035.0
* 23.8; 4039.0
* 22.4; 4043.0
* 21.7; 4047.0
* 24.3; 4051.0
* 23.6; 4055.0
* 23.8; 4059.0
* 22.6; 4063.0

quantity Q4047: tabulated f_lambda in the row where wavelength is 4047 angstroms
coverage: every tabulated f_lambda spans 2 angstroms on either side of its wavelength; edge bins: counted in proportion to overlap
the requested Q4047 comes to 21.7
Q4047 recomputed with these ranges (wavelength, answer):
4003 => 23.8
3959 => 19.8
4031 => 22.2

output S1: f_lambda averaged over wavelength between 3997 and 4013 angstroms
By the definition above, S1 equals 23.2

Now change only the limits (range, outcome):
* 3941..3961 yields 19.4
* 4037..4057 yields 23.2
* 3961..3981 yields 14.1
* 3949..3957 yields 20.6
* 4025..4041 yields 23.2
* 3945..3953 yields 20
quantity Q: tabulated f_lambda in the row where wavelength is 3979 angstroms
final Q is 21.4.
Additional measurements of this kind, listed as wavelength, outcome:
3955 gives 20.9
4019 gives 23.5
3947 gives 19.6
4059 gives 23.8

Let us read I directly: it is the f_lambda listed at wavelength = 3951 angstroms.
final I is 20.4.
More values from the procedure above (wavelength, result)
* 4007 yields 22.9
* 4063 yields 22.6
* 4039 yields 23.8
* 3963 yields 14.5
